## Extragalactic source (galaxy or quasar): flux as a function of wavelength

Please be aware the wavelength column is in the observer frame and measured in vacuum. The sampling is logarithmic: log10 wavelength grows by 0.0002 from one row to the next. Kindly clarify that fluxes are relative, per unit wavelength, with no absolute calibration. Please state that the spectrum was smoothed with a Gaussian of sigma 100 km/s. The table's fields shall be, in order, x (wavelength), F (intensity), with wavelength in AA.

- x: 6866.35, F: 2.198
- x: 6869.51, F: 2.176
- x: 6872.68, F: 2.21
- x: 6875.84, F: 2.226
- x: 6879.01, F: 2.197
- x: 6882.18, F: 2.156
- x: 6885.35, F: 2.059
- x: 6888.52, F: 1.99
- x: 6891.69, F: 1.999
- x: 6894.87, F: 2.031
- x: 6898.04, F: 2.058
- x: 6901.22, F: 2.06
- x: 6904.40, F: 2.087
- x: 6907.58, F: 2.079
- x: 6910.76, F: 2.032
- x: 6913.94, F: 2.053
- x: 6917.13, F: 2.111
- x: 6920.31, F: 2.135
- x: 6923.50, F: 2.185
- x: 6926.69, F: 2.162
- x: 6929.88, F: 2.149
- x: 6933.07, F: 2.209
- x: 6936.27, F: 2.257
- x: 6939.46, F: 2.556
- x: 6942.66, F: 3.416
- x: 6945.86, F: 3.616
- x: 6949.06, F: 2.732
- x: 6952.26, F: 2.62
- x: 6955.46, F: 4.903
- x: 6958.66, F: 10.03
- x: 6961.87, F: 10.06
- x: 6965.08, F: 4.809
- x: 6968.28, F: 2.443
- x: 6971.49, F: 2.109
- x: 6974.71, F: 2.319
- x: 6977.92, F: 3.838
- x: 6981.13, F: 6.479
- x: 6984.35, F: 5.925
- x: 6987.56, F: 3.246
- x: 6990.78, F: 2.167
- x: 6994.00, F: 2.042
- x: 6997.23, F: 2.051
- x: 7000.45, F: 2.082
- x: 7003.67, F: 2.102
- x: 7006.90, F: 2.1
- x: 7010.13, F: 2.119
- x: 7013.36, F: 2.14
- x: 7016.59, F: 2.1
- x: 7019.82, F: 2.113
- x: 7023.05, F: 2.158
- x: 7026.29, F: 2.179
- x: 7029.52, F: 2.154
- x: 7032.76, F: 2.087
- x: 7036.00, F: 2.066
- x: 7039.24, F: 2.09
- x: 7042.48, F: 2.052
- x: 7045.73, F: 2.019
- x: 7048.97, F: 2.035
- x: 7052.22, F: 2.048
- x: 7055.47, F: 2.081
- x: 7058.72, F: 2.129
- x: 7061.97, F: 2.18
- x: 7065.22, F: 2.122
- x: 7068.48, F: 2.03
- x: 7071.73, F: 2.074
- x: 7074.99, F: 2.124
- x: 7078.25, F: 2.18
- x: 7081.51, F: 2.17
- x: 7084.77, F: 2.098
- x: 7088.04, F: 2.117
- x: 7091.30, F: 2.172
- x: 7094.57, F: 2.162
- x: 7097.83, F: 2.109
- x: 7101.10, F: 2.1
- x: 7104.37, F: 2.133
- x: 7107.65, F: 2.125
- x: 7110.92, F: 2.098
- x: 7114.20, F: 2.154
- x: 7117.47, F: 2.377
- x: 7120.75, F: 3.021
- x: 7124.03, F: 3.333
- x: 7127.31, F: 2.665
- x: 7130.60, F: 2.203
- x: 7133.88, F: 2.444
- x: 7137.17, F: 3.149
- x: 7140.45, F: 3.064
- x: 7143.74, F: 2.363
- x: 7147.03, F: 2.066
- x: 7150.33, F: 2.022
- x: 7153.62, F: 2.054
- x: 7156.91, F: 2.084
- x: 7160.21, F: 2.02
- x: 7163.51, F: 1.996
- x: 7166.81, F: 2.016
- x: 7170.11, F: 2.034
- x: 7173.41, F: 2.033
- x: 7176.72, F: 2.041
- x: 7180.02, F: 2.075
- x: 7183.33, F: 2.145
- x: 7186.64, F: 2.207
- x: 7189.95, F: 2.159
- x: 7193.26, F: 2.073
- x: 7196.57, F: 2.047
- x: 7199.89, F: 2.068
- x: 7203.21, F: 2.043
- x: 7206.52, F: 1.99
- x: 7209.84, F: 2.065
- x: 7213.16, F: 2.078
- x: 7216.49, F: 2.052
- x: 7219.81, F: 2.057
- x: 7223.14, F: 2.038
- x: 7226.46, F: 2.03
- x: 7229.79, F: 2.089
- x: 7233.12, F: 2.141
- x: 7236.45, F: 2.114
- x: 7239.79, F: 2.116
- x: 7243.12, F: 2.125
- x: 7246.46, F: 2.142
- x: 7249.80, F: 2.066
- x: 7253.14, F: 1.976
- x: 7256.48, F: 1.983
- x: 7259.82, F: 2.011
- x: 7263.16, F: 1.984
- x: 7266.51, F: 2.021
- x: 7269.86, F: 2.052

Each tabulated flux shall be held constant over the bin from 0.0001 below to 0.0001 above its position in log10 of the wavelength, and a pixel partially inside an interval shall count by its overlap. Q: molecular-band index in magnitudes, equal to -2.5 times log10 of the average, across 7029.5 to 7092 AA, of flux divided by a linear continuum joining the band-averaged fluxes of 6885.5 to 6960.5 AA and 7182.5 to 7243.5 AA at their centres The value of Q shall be 0.17 mag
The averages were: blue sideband 2.77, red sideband 2.08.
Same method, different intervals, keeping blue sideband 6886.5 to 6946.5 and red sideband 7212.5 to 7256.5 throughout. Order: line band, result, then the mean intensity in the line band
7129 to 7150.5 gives -0.177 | 2.5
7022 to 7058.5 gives 0.048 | 2.09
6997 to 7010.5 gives 0.056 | 2.09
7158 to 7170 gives 0.051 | 2.02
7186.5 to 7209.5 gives 0.010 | 2.08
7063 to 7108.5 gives 0.017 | 2.12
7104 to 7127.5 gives -0.167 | 2.5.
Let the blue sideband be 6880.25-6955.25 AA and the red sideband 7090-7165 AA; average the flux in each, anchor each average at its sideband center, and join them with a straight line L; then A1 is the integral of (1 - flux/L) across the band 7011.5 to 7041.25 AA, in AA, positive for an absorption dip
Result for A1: 2.8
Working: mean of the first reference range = 2.34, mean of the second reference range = 2.35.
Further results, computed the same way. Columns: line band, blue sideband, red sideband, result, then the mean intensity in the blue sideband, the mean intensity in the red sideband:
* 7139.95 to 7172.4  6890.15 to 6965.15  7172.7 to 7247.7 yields 2.2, 3.15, 2.08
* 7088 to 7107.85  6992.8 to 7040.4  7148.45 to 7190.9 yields -0.5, 2.11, 2.07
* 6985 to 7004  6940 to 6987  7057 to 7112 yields 7.2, 4.59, 2.13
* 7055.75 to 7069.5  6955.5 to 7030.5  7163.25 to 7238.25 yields 4.0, 3.46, 2.07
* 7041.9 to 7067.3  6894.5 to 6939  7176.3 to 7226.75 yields 0.2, 2.13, 2.08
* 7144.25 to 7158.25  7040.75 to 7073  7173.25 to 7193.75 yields 0.1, 2.08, 2.11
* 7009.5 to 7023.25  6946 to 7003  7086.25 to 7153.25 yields 5.6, 4.06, 2.39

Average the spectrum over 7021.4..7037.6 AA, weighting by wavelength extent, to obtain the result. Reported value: 2.13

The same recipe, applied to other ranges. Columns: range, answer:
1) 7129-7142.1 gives 2.72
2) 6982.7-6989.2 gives 4.59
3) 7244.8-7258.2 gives 2.04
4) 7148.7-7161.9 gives 2.05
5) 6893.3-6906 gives 2.06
